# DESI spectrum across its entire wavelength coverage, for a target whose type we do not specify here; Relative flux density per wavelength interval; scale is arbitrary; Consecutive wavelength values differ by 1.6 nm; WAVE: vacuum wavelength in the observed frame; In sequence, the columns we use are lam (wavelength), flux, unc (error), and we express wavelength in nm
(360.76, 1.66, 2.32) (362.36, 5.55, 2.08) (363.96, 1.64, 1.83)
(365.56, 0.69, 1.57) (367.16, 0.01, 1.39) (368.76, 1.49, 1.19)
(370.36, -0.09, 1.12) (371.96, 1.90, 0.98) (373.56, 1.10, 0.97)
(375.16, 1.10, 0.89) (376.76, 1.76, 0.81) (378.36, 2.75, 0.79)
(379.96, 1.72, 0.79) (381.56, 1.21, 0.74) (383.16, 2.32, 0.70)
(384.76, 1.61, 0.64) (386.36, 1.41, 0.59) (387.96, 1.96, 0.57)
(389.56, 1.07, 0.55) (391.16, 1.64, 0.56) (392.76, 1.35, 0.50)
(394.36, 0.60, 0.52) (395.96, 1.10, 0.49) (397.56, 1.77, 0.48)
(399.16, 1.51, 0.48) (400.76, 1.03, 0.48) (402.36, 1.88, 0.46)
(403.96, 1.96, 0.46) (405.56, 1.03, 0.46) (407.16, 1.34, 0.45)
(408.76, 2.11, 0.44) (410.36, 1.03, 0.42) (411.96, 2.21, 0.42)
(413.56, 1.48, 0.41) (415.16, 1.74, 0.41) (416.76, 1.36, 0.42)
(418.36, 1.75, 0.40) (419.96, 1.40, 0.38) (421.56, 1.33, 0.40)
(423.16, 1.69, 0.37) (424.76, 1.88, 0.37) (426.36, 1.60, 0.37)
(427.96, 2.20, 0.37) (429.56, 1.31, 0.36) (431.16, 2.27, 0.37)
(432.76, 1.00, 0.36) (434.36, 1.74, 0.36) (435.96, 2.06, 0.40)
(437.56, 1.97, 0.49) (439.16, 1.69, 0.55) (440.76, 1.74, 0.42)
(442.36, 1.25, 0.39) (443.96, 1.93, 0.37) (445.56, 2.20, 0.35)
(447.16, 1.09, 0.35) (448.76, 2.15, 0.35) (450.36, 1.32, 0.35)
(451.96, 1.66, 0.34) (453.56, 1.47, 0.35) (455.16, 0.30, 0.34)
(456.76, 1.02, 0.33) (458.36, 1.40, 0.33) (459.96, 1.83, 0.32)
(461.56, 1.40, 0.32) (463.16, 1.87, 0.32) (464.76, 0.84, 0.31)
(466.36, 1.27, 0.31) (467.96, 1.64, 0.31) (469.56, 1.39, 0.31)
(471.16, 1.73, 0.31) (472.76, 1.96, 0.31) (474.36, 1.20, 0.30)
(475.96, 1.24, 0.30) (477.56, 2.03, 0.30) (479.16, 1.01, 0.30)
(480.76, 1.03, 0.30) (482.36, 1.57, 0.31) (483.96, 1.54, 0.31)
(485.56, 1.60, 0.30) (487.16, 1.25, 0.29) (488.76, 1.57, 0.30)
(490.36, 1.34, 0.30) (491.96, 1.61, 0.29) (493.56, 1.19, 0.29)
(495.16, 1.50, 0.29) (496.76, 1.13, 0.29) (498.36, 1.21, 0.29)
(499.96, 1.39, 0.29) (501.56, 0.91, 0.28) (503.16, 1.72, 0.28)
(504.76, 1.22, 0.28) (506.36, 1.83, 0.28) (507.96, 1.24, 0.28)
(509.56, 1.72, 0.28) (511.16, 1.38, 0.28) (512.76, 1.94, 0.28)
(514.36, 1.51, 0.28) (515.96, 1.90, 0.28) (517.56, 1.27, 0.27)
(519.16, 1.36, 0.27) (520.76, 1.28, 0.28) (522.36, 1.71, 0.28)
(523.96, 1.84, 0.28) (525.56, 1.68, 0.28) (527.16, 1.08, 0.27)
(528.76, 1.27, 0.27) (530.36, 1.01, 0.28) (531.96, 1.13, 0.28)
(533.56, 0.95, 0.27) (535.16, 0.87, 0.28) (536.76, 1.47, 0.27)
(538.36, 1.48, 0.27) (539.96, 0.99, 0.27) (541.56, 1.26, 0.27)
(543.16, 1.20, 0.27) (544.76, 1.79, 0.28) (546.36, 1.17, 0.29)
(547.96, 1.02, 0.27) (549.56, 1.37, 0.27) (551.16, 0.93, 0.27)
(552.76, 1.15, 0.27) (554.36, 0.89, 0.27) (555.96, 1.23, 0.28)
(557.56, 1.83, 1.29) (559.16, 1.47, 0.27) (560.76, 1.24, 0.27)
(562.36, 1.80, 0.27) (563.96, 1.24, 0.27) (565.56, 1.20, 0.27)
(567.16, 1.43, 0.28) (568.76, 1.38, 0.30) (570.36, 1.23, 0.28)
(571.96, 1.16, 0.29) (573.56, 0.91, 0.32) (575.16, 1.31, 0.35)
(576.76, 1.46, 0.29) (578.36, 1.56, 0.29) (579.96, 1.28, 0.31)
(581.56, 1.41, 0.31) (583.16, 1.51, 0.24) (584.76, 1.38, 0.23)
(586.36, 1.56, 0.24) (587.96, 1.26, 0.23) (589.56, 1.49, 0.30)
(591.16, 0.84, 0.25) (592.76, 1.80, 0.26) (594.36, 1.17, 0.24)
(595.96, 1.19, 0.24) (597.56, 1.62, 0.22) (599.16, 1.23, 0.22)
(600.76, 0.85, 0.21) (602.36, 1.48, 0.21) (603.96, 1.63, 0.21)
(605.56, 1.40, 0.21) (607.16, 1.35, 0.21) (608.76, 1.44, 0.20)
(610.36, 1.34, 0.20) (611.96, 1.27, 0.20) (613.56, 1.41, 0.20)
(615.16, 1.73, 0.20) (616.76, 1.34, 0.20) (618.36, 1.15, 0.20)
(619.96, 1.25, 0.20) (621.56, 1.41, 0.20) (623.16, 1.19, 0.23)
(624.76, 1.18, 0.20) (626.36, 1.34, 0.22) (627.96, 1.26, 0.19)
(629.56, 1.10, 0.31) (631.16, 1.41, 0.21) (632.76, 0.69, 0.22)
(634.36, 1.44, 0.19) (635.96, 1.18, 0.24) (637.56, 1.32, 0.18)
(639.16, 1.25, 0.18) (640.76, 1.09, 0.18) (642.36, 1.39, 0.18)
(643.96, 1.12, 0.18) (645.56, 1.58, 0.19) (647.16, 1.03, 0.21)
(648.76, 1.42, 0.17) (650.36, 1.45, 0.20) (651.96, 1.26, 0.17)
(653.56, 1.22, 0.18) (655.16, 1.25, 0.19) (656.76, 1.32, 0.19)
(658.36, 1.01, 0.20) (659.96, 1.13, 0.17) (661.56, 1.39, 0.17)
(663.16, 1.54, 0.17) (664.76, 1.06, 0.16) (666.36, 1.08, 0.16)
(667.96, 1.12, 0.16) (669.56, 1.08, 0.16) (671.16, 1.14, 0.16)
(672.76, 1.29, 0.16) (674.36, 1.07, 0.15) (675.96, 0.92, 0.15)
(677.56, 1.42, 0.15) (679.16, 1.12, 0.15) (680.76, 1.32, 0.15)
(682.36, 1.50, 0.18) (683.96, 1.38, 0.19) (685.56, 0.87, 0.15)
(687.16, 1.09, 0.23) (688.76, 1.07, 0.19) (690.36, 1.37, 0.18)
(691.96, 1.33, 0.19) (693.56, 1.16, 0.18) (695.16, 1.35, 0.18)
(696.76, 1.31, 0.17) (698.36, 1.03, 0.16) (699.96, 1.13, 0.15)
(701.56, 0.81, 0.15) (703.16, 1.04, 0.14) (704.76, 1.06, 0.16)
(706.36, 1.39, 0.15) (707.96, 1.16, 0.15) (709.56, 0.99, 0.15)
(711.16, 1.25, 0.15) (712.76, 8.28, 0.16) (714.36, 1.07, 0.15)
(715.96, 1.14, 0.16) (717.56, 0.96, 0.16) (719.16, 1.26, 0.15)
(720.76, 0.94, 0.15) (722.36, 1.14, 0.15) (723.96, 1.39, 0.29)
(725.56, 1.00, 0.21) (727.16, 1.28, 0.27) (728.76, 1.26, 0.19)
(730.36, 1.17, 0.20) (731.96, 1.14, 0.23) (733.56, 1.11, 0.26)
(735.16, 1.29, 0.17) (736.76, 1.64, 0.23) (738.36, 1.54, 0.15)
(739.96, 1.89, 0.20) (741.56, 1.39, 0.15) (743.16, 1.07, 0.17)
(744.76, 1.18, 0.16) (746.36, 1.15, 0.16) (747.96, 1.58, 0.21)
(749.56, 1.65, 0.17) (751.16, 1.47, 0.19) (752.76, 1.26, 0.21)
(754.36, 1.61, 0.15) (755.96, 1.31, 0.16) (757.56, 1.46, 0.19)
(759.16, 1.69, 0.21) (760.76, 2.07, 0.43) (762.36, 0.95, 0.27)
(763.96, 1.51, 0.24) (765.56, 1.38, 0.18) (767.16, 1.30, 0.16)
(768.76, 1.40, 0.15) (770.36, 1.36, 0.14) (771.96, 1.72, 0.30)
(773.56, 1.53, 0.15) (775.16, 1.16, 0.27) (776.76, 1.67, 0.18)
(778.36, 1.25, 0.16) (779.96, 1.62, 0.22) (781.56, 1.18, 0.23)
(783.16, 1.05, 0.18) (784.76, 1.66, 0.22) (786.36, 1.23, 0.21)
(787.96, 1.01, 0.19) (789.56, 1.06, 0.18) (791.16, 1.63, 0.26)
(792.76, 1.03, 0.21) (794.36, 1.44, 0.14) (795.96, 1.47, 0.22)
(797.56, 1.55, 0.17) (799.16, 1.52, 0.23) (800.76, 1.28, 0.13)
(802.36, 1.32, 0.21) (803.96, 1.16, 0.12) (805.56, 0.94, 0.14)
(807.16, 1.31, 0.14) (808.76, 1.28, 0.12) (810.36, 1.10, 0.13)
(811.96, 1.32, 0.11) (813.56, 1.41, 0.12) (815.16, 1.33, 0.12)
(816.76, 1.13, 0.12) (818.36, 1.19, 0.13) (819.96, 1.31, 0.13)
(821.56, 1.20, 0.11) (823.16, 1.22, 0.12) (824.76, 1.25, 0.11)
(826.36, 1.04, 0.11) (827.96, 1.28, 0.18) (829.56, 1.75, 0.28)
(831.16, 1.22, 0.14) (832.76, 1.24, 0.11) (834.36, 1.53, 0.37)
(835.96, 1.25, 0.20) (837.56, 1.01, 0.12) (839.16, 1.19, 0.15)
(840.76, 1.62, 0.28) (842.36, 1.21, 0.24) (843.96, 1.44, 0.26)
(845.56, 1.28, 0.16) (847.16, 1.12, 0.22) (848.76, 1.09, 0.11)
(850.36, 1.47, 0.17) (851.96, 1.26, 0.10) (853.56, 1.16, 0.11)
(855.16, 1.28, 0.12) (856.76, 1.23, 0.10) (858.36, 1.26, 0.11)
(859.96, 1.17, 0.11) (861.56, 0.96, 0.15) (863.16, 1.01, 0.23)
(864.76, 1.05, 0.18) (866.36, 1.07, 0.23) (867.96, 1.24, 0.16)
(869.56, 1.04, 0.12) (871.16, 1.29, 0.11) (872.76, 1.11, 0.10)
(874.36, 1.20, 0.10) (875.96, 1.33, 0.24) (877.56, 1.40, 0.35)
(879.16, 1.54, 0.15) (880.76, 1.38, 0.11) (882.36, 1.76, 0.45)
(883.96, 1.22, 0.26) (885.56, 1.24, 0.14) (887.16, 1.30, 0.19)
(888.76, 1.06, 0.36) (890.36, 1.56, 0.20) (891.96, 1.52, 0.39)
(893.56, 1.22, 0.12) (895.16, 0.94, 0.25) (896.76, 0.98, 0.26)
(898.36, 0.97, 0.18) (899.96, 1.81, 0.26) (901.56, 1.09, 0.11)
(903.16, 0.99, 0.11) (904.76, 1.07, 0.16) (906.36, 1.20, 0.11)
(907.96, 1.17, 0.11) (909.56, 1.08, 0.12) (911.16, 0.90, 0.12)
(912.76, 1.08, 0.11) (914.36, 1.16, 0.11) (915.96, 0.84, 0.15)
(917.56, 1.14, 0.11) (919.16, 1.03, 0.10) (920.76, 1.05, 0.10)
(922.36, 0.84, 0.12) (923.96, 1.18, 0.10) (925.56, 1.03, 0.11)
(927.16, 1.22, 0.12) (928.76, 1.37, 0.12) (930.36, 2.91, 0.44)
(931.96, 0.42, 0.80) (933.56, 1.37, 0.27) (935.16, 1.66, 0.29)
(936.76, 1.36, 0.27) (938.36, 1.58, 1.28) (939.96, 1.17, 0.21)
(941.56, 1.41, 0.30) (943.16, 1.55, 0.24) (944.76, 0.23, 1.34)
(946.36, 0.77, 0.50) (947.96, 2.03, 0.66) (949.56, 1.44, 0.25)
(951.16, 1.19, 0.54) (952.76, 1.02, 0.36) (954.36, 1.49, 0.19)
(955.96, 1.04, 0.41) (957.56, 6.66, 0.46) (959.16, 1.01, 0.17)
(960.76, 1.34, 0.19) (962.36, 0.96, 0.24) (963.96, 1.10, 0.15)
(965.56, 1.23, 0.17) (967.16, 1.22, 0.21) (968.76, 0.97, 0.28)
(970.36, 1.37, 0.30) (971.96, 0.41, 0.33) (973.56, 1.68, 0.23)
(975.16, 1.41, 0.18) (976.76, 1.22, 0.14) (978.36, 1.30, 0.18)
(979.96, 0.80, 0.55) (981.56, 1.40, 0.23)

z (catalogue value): 0.91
